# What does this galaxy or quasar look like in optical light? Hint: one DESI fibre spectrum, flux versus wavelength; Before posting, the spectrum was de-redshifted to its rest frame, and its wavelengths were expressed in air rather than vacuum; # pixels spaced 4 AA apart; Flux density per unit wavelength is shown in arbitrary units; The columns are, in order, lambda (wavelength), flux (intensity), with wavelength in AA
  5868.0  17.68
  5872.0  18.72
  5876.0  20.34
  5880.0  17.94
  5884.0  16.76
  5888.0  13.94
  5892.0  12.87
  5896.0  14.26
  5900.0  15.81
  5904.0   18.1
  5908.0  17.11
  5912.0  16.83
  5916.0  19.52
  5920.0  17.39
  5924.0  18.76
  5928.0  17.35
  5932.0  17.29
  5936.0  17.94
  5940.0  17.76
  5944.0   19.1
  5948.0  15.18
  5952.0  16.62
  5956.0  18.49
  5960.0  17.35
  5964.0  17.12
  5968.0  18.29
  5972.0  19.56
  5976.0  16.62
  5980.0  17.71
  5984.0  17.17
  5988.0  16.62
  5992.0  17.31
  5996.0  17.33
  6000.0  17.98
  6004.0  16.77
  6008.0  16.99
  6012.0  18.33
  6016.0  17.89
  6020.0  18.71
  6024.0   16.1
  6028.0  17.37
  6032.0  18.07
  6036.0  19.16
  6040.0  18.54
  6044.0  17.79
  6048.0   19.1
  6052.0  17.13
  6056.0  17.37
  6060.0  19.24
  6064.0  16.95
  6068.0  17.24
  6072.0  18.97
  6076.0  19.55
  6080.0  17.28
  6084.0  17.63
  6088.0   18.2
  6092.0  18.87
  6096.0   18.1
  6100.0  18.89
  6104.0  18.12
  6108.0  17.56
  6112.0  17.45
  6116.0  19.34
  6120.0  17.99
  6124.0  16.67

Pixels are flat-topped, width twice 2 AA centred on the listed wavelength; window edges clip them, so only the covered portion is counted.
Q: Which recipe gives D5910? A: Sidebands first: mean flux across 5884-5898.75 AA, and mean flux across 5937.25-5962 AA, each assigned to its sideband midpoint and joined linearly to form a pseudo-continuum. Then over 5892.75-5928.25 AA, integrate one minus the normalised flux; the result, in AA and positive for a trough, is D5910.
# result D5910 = -4.14 AA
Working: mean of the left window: 14.2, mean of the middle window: 17.1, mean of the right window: 17.4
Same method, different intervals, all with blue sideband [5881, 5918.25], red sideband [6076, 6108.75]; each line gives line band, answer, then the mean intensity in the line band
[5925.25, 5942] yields -1.1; 17.6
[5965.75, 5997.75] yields -1.0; 17.6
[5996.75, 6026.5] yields -0.3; 17.5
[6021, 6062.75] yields -0.8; 18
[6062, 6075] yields 0.1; 17.9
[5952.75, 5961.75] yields -0.5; 17.8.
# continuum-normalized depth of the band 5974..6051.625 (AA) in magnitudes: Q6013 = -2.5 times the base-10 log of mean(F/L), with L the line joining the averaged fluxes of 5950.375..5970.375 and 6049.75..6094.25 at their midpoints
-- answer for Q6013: 0.011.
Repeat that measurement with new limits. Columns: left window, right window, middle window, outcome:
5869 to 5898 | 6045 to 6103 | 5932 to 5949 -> -0.04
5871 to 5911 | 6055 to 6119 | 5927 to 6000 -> -0.02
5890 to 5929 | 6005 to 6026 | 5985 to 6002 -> 0.01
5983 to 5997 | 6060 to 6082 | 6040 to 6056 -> -0.01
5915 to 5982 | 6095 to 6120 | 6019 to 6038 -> 0.01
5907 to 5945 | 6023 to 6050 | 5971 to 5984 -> 0.02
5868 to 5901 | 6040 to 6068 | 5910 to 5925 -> -0.09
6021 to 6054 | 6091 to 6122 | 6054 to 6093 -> 0.00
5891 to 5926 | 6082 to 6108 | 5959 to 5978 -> -0.03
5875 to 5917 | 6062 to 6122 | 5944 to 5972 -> -0.03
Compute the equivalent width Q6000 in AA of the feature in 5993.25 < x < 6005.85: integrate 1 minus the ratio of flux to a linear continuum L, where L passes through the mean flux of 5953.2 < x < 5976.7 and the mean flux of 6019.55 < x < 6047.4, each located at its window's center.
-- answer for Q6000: 0.4 AA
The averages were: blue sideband 17.9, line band 17.4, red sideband 18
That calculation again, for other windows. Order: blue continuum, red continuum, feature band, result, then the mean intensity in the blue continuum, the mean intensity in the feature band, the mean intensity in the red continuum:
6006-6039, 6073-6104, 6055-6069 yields 0.31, 17.8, 17.8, 18.4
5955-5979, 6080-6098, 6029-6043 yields -0.35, 17.9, 18.4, 18.1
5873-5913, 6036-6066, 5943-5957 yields -0.08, 16.4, 17.1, 18.1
